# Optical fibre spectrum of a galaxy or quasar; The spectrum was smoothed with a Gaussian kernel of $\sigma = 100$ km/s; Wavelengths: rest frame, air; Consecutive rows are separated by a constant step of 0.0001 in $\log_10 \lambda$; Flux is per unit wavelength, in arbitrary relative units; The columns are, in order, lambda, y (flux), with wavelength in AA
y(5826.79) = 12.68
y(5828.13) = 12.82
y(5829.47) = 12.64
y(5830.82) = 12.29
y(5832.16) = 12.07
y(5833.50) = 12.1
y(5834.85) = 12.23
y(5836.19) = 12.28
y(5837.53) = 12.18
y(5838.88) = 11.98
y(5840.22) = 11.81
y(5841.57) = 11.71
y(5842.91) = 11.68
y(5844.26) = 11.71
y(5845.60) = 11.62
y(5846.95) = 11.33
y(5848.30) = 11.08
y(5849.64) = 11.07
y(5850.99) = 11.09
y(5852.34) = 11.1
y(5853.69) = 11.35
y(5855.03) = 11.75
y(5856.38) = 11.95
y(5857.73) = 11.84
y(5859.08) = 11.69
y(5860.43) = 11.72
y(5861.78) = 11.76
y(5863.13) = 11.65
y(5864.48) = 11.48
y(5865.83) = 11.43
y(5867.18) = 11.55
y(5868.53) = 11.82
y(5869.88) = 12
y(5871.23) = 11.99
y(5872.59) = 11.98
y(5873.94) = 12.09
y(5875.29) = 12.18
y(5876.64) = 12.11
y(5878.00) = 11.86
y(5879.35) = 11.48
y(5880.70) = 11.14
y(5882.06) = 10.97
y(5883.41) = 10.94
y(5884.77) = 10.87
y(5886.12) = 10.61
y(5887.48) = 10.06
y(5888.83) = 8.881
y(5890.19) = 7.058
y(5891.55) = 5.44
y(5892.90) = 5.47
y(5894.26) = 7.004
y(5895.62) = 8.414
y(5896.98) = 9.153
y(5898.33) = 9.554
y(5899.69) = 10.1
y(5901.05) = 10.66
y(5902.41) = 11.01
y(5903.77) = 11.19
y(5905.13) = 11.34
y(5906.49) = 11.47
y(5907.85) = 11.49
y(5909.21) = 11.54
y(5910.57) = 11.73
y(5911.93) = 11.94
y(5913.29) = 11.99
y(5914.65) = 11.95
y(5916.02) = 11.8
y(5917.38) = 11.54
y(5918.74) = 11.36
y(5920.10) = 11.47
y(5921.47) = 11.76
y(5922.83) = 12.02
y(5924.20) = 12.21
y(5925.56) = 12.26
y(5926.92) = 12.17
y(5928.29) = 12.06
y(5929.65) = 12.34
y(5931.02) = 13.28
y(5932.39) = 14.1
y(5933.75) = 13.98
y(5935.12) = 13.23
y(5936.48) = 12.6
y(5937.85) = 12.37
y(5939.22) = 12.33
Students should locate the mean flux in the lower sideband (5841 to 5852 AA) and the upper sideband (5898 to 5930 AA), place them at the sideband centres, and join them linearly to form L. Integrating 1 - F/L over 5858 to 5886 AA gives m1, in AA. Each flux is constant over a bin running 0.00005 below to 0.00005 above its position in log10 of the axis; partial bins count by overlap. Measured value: -0.4 AA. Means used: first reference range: 11.4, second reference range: 11.6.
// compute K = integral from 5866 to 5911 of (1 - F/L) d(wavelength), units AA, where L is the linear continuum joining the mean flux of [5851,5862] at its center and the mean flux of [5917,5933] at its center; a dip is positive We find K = 5.4 AA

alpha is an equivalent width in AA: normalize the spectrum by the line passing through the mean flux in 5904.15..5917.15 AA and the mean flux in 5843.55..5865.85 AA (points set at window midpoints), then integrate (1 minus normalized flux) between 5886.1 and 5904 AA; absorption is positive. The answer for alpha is 4.4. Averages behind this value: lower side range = 11.5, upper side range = 11.7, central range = 8.78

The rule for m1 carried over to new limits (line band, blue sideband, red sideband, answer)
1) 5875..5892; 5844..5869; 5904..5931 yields 2.0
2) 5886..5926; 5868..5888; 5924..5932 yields 5.5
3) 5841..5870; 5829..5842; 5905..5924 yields 1.1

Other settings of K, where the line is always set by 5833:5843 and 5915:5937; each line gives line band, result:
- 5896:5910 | 1.8 AA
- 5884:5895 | 3.6 AA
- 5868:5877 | 0.1 AA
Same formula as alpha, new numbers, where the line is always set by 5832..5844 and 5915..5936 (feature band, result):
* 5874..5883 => 0.4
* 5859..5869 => 0.4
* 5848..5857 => 0.5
